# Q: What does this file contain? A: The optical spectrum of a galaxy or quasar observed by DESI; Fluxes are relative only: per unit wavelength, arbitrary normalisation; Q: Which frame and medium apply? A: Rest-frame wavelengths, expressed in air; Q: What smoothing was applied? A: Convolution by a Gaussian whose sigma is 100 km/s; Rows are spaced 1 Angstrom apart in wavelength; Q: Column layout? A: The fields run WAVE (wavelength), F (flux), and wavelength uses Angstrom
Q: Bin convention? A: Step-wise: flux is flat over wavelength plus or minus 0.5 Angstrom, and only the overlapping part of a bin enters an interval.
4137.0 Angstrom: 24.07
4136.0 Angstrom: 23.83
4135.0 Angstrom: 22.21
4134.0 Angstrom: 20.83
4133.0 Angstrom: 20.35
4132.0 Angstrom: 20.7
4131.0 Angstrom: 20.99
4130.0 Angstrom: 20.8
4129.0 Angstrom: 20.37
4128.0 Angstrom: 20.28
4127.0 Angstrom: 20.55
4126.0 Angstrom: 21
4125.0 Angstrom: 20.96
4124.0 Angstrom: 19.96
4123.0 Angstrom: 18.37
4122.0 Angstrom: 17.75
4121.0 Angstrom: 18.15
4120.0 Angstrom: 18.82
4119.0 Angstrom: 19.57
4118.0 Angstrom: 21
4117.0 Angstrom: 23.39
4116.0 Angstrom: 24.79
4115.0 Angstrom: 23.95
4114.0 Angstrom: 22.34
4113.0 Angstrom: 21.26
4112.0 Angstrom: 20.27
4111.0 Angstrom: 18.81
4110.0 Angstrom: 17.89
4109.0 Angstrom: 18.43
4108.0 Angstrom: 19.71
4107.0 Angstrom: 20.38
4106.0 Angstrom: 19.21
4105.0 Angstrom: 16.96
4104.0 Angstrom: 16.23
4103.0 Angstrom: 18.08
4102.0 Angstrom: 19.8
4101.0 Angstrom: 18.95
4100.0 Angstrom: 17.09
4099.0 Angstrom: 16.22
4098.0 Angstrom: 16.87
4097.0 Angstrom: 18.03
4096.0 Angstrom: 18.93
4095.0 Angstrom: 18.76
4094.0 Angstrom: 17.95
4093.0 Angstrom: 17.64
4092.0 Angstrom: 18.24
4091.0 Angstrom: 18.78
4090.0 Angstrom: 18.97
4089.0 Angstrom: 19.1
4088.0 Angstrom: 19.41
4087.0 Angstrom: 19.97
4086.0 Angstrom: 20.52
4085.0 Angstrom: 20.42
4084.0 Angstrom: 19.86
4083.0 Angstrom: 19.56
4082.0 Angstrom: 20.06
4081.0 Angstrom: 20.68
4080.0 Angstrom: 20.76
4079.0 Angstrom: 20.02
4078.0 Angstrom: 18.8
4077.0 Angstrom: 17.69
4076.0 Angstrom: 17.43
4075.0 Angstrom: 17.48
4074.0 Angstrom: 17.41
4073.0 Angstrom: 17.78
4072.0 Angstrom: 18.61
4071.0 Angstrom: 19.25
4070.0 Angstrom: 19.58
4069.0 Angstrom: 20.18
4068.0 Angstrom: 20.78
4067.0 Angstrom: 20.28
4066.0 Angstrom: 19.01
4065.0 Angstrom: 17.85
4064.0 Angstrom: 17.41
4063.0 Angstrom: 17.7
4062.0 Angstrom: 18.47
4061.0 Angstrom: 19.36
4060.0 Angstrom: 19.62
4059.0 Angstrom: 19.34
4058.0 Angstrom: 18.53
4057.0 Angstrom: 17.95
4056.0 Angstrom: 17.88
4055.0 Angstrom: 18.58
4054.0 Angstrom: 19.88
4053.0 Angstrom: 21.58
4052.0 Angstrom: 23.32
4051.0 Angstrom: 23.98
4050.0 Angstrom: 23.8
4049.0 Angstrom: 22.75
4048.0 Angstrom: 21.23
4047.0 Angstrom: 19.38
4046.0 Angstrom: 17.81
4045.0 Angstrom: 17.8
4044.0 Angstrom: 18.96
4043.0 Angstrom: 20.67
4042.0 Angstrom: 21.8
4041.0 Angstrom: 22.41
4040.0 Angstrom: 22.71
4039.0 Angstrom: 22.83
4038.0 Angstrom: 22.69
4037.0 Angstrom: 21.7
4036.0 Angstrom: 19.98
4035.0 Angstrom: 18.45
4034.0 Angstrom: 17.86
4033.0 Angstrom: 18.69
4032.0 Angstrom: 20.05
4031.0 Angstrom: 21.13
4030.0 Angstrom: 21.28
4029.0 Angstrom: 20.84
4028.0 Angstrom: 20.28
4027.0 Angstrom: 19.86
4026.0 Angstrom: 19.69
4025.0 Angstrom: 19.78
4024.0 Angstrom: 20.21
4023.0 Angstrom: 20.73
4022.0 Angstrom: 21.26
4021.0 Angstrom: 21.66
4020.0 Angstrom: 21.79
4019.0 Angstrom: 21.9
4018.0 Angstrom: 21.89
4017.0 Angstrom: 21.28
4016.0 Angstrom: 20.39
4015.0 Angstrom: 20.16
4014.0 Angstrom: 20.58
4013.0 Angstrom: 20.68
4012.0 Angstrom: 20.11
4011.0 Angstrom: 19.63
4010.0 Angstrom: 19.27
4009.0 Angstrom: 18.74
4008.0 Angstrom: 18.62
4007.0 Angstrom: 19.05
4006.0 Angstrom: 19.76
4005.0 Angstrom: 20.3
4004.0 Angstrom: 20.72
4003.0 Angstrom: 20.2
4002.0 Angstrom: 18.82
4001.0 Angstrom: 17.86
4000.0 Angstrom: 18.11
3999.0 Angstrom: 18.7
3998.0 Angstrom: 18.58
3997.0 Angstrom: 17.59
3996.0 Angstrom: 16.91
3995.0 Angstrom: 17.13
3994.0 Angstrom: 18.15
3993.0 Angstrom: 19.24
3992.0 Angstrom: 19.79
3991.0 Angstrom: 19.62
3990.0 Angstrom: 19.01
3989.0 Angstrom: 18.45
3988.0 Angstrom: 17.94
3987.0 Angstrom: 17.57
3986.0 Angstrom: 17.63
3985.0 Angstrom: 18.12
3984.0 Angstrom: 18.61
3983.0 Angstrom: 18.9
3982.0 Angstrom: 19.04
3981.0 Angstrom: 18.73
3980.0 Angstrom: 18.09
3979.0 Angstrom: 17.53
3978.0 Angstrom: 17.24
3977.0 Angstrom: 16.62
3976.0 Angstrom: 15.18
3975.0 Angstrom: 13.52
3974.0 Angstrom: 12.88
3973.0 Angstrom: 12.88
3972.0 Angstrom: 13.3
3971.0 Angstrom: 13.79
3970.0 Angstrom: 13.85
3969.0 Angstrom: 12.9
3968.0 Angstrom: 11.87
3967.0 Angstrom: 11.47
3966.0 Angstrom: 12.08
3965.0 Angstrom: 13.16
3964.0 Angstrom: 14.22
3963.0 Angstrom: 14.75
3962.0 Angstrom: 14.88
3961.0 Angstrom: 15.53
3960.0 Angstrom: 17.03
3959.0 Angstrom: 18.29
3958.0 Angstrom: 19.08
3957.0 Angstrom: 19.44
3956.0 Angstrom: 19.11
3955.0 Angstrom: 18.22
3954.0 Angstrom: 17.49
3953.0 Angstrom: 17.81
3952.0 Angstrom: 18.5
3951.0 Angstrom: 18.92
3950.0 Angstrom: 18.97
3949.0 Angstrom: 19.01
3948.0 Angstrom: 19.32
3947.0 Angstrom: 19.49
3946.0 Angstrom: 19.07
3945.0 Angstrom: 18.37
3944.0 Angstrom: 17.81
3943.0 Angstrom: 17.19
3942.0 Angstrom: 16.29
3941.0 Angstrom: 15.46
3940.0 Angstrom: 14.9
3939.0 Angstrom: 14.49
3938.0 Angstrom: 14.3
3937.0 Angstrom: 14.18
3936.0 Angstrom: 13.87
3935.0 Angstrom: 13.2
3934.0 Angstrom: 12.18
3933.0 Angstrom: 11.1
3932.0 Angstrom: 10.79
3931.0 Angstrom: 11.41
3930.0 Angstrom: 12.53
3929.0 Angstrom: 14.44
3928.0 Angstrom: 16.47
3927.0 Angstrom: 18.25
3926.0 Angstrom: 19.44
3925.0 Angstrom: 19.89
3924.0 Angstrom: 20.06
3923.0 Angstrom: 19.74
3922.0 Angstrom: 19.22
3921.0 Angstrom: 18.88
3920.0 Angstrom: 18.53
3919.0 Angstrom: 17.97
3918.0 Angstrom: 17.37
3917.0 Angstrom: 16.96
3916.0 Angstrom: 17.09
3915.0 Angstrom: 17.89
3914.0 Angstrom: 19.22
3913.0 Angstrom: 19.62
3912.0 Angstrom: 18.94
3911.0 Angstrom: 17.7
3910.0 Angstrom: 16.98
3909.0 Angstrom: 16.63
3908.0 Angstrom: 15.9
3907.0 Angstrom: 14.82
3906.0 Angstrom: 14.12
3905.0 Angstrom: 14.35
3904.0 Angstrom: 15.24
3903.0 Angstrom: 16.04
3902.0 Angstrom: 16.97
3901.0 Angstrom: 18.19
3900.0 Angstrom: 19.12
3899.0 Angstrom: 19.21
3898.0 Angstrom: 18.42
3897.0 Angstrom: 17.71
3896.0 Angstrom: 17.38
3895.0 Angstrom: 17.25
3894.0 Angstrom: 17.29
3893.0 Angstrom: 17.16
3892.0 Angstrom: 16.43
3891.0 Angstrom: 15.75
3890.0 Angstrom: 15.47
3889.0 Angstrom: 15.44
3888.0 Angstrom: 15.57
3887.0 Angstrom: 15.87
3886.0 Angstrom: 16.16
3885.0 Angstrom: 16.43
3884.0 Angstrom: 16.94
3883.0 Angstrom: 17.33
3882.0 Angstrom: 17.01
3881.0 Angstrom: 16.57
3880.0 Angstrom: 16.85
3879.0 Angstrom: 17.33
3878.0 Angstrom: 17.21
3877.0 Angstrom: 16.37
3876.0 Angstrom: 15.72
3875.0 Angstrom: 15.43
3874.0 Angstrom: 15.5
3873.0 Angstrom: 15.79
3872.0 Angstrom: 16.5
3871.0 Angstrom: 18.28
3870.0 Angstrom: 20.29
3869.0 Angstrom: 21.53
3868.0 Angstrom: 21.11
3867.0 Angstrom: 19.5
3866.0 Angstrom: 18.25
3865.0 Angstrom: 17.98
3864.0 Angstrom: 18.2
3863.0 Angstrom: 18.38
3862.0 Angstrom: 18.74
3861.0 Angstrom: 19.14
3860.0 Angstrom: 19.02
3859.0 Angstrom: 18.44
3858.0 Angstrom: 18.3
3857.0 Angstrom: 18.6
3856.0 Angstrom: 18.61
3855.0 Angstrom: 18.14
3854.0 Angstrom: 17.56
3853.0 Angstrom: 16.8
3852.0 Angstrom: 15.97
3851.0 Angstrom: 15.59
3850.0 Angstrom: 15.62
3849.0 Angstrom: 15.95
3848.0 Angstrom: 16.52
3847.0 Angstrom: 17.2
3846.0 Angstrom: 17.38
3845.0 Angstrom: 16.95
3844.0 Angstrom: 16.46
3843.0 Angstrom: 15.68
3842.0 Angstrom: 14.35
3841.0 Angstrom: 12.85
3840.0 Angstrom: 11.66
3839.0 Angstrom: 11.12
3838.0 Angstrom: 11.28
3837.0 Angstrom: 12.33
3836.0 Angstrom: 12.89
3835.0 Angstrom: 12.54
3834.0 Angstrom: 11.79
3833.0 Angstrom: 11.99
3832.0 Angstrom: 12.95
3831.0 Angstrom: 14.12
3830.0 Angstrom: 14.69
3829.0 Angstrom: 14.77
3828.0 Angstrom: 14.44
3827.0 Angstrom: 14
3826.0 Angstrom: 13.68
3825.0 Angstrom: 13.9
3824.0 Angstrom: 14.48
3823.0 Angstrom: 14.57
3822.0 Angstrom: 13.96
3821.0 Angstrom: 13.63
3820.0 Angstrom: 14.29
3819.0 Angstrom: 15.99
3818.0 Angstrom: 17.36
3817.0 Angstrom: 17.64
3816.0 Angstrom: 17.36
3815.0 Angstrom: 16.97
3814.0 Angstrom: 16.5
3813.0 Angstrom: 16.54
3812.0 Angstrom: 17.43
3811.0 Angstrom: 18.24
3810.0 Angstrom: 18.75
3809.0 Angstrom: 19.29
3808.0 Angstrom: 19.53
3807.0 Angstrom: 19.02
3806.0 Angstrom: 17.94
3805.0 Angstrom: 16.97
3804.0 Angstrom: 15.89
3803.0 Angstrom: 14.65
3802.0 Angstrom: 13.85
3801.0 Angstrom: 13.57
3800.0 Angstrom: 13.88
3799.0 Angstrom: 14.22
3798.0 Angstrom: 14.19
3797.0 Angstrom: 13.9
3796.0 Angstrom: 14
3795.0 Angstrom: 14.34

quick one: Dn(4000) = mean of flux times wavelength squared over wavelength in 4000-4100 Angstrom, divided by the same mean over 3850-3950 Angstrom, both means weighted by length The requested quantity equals 1.3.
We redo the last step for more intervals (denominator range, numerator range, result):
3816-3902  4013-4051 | 1.39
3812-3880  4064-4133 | 1.37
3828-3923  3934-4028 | 1.12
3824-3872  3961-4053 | 1.27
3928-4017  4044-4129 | 1.21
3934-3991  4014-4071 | 1.29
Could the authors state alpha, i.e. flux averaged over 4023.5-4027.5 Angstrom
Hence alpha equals 19.9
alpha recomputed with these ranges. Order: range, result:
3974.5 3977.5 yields 15.1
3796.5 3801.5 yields 14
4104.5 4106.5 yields 18.1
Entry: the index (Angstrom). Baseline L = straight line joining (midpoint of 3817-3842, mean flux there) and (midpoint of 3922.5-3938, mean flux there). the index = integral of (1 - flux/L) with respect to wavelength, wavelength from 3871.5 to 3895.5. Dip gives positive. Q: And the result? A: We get -3.22 Angstrom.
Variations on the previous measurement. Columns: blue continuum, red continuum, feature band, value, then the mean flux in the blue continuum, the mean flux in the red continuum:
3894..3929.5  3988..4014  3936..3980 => 5.43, 17.6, 19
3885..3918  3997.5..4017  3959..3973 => 3.49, 16.9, 19.5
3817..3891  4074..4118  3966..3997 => 2.24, 16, 19.3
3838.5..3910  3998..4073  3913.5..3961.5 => 3.03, 16.9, 20.1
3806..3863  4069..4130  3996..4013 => -0.97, 15.8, 19.3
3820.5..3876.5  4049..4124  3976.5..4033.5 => -3.70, 15.9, 19.4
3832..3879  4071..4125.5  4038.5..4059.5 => -2.23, 16.4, 19.2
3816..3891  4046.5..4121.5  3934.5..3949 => 0.82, 16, 19.4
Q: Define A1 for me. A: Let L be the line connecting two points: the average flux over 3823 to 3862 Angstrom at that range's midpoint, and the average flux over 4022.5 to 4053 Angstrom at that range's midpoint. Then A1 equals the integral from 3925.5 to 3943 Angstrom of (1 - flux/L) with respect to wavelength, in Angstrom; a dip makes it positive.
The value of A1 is 3.4 Angstrom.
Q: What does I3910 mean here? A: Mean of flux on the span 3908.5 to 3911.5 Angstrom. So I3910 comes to 17.1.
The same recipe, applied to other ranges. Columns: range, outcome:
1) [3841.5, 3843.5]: 15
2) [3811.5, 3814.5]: 16.8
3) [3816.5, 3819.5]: 17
